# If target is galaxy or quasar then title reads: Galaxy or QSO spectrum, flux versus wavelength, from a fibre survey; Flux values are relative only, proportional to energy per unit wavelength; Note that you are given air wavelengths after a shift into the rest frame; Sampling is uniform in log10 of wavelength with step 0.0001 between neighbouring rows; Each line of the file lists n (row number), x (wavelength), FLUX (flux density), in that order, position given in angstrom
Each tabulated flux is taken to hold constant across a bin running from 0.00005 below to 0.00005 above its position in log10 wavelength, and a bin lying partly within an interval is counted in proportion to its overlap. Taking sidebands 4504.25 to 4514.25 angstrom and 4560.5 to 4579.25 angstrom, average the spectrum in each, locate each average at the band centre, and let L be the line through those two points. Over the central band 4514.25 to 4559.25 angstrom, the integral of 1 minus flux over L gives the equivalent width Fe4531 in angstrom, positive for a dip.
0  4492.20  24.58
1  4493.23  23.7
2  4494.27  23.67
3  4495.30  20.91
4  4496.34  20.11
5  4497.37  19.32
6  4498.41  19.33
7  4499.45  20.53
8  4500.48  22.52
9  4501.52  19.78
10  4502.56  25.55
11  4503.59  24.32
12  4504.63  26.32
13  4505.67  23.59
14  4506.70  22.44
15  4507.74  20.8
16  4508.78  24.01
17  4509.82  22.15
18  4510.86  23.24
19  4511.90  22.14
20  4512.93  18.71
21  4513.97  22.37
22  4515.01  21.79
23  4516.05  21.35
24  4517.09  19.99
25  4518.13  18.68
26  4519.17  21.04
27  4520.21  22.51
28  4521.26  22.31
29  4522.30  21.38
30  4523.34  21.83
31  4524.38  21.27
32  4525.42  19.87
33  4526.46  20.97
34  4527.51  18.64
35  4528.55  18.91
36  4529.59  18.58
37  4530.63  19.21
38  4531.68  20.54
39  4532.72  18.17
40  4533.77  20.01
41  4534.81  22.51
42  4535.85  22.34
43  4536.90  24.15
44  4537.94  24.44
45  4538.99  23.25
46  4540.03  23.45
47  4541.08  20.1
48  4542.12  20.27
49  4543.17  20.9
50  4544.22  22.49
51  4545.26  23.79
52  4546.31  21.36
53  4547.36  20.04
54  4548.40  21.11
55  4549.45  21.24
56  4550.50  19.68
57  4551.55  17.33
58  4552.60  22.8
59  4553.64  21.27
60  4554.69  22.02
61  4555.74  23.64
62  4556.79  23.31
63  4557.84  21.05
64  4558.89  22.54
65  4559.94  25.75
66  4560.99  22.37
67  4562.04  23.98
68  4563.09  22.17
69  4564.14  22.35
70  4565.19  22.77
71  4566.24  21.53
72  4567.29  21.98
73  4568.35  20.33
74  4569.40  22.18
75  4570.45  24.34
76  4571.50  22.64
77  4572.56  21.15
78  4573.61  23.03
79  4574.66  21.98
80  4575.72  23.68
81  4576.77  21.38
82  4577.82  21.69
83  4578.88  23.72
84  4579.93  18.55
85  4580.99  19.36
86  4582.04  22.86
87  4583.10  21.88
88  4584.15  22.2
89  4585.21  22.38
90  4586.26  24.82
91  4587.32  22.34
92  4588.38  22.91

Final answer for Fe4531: 2.5 angstrom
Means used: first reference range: 22.5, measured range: 21.2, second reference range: 22.4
